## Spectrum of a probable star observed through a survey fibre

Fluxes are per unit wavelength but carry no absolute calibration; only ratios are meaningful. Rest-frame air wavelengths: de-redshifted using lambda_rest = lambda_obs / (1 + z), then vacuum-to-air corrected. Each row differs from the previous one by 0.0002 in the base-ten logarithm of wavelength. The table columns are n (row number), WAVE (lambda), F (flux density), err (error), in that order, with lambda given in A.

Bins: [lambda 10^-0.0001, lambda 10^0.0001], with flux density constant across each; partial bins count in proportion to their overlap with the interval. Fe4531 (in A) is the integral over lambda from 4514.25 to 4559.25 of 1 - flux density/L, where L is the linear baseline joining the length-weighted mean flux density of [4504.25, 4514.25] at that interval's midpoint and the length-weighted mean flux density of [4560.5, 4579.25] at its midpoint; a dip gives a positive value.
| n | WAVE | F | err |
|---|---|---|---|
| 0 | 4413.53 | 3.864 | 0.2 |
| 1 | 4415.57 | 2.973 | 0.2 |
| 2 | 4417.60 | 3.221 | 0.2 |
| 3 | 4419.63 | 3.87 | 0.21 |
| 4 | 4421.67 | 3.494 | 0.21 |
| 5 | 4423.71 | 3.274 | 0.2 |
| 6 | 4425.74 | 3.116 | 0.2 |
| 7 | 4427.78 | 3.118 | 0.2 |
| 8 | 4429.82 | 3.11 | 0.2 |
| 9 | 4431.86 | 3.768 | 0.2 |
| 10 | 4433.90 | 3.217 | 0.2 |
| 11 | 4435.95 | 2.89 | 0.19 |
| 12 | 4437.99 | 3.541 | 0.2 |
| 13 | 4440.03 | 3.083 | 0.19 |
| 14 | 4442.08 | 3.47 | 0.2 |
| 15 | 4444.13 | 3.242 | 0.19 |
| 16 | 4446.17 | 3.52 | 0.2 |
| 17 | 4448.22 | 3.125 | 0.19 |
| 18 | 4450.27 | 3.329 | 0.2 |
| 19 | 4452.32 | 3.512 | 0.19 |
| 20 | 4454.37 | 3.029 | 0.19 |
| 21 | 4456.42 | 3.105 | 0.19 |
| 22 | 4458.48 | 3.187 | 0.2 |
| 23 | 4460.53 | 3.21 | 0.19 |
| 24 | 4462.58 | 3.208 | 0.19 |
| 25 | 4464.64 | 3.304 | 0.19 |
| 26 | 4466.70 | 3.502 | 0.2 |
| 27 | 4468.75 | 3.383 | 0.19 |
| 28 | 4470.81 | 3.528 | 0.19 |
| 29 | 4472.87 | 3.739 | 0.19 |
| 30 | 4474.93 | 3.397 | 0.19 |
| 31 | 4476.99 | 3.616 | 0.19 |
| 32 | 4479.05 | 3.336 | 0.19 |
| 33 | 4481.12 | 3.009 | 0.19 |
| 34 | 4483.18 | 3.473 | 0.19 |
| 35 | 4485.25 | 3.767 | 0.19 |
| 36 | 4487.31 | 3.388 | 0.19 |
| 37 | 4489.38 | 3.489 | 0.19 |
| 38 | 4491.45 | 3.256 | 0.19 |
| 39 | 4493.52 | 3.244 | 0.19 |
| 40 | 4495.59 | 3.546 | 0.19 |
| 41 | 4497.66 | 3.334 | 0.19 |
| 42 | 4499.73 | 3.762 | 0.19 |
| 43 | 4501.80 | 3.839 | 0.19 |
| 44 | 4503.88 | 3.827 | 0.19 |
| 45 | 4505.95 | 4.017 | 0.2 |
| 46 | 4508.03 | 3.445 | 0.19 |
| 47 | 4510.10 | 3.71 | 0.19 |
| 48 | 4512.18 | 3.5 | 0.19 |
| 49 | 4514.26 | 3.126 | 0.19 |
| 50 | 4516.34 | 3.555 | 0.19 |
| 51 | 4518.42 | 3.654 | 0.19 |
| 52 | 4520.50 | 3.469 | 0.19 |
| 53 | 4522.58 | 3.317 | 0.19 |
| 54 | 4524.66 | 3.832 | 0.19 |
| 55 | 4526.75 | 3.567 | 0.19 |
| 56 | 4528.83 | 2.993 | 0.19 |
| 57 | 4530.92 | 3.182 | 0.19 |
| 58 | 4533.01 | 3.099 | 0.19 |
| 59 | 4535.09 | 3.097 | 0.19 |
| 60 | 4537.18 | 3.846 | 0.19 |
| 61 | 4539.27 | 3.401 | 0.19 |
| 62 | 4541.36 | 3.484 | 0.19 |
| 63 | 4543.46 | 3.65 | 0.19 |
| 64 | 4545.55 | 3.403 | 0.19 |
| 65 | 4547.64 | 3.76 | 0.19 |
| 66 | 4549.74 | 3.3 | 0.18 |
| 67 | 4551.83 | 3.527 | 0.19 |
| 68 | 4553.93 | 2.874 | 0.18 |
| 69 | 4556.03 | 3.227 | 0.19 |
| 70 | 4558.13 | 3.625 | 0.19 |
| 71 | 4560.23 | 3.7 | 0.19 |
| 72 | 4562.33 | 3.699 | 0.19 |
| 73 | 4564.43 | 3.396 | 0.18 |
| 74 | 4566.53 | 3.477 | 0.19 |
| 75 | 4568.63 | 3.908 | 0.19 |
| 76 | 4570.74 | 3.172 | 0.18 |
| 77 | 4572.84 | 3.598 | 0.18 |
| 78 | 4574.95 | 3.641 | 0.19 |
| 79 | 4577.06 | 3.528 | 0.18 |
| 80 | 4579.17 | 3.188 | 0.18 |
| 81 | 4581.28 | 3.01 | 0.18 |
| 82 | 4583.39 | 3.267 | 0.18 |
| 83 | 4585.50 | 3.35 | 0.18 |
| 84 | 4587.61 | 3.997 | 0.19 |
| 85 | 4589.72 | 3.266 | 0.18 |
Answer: 2.12 A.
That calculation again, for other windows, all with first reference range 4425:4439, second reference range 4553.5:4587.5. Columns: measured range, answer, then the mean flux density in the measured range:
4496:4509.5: -1.4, 3.7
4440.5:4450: -0.2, 3.32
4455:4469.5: 0.1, 3.26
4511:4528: -0.6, 3.5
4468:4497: -1.0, 3.44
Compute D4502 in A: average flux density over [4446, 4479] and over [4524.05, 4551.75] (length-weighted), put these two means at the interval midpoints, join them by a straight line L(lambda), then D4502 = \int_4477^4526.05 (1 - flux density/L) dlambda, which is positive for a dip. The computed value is -1.9 A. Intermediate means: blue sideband 3.35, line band 3.52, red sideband 3.43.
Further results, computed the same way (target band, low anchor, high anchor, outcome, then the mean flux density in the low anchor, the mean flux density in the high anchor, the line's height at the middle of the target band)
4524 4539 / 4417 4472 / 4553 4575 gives 0.3 A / 3.31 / 3.48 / 3.43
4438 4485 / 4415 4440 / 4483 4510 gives 1.2 A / 3.3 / 3.58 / 3.44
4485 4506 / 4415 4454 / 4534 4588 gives -1.1 A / 3.31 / 3.46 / 3.38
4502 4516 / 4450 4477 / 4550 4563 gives -0.9 A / 3.35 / 3.43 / 3.39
